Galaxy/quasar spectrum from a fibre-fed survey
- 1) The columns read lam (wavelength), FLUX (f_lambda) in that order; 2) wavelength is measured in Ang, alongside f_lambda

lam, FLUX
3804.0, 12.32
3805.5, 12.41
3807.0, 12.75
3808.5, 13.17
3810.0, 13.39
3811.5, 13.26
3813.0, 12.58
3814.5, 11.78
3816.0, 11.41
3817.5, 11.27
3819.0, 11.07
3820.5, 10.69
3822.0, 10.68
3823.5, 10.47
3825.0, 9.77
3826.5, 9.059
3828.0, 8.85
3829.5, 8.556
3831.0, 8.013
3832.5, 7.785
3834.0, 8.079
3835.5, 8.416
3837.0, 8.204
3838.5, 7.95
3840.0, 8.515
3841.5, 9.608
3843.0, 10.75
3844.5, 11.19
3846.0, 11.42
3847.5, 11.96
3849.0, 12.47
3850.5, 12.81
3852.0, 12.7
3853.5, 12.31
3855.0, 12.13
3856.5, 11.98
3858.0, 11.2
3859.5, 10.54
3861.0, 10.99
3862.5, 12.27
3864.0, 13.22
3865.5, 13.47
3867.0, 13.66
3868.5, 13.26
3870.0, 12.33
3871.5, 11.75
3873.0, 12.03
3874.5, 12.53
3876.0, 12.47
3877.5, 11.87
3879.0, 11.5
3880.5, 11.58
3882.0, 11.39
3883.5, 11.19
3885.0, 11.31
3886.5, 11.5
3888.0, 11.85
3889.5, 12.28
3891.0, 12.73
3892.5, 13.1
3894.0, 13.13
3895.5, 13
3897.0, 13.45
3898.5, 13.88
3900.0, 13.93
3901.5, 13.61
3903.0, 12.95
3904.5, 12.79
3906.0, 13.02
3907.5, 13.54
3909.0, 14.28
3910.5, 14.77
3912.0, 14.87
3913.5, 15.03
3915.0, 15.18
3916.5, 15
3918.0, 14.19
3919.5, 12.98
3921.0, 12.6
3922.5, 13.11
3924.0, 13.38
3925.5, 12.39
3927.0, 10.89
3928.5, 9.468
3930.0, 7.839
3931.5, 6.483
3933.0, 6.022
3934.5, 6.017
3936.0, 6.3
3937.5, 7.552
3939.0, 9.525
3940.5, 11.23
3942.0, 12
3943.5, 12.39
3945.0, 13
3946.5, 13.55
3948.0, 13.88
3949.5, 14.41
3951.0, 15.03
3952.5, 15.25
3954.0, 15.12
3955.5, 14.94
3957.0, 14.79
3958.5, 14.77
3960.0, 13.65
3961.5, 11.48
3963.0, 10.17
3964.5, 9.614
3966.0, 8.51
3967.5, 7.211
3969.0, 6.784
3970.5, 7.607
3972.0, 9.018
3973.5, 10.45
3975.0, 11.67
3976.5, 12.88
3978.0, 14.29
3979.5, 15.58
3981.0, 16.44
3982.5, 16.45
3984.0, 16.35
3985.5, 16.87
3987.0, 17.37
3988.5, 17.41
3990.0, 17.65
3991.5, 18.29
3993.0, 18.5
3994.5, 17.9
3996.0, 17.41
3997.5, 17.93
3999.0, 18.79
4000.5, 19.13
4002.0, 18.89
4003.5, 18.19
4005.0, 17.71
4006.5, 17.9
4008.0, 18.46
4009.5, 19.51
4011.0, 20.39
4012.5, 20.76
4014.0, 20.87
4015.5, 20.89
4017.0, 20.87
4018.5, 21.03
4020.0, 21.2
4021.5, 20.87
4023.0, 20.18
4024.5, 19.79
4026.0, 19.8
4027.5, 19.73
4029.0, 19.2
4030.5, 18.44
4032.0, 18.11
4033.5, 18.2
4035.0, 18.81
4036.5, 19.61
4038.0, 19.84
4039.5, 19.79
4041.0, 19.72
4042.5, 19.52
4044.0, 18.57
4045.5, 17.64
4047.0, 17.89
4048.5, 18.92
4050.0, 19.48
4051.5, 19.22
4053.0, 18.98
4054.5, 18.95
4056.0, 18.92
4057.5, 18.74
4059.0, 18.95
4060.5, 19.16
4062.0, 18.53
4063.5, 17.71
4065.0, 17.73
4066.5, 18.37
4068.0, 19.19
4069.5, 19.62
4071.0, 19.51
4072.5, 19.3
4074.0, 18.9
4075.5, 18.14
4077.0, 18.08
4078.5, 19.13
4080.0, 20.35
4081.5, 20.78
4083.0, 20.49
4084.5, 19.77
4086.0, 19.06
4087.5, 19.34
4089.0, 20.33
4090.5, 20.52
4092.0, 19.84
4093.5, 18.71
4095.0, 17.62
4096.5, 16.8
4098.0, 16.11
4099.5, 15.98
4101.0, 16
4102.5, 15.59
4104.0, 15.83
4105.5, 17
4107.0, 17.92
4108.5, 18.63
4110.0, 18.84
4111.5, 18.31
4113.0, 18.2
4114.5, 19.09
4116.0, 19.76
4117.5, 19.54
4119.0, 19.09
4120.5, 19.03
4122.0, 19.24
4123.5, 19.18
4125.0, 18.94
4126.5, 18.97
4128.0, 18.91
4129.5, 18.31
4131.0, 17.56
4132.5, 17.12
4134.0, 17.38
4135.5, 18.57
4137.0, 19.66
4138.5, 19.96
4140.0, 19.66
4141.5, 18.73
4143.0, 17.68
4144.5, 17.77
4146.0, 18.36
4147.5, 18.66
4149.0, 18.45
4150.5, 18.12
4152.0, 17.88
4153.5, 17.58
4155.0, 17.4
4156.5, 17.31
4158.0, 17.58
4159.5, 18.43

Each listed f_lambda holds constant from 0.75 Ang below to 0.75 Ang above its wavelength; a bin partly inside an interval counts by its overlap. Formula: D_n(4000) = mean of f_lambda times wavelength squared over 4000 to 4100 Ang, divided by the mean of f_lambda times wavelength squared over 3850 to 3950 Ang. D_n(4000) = 1.70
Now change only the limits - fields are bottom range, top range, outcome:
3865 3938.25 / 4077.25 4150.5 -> 1.70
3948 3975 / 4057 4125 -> 1.69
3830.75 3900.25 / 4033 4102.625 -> 1.80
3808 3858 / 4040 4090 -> 2.01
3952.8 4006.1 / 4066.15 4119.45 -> 1.35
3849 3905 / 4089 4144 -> 1.67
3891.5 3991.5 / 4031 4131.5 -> 1.58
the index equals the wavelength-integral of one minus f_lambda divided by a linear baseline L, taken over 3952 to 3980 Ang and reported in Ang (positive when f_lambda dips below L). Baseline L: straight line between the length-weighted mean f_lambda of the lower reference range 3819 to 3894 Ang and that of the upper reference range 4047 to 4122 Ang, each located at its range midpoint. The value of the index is 5.7 Ang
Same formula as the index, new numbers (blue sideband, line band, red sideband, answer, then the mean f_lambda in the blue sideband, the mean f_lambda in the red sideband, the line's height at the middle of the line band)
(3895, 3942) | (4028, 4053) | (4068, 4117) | -3.58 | 11.9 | 18.6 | 16.6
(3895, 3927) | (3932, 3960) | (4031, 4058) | 5.80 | 13.7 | 18.9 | 15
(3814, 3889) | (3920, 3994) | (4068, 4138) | 9.77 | 11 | 18.6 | 14.2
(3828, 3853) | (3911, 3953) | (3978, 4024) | 8.60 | 9.89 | 18.6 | 14.9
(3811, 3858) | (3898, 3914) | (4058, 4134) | -1.45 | 10.5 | 18.6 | 12.7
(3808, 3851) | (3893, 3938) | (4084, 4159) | 2.10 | 10.4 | 18.3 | 12.7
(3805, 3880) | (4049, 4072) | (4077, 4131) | -2.02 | 11.2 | 18.6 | 17.4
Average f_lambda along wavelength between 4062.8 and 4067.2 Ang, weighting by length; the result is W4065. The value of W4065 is 17.9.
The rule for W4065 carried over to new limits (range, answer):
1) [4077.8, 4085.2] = 20.1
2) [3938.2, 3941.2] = 10.3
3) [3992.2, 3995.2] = 18.2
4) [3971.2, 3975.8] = 10.4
